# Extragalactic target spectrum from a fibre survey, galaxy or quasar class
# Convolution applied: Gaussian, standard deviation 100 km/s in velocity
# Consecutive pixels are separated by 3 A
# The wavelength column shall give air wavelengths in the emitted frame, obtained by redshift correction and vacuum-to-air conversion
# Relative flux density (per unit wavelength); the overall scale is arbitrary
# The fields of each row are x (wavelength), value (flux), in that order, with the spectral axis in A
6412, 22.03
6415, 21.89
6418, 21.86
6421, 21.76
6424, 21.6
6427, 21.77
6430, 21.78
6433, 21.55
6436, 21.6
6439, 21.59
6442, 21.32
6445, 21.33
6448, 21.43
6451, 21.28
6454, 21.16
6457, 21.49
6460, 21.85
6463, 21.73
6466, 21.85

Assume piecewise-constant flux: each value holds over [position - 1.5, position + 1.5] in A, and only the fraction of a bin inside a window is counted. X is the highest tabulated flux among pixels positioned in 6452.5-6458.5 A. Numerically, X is 21.49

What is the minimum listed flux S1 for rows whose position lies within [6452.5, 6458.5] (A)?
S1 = 21.16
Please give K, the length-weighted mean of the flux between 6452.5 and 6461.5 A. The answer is 21.5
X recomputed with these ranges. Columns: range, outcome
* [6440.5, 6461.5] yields 21.85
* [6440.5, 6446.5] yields 21.33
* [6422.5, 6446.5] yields 21.78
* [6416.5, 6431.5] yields 21.86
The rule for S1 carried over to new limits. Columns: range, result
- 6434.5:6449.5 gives 21.32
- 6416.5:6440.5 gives 21.55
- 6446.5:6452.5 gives 21.28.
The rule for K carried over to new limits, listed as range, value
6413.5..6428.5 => 21.8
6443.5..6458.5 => 21.3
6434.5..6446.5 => 21.5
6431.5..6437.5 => 21.6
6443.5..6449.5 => 21.4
